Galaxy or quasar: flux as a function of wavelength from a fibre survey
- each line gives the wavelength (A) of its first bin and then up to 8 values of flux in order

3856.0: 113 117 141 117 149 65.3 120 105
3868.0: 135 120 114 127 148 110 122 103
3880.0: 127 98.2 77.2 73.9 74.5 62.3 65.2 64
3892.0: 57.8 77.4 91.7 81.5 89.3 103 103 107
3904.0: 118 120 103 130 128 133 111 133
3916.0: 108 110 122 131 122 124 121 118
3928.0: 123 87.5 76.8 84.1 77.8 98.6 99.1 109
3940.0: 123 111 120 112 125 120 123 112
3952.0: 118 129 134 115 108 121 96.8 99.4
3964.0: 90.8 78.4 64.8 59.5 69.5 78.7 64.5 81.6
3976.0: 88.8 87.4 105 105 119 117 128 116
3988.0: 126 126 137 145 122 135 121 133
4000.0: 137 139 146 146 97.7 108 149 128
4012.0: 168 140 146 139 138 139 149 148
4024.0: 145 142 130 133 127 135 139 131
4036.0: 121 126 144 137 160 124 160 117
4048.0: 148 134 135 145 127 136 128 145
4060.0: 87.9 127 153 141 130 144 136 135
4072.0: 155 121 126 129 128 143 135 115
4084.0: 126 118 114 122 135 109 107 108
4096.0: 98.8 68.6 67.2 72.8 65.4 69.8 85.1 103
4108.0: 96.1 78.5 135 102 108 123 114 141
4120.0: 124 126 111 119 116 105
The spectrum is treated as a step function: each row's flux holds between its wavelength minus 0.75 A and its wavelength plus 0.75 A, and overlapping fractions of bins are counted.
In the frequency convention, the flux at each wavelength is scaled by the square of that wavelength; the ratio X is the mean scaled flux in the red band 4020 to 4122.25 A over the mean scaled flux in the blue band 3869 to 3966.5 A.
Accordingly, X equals 1.25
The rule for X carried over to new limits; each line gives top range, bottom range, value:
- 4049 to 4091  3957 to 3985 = 1.49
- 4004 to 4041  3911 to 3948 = 1.28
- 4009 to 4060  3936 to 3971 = 1.36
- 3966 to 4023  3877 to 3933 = 1.23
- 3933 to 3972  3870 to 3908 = 1.10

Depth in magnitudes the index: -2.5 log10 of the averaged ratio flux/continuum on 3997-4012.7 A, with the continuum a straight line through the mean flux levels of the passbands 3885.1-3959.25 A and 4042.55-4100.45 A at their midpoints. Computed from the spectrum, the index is -0.15 mag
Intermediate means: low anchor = 106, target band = 134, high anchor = 125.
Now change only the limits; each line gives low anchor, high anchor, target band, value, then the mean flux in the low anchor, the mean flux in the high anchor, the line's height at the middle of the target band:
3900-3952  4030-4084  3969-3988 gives 0.242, 113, 134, 121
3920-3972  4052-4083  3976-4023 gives -0.106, 105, 133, 117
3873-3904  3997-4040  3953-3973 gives 0.238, 92.7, 136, 118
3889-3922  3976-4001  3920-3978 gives 0.109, 105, 122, 114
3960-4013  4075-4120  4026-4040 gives -0.195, 112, 108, 110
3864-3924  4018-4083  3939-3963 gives -0.002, 106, 135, 117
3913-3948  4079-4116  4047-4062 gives -0.234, 111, 104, 106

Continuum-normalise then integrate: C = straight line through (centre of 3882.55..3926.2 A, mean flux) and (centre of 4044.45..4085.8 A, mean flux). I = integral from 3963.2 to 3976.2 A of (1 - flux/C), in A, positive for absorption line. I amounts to 4.52 A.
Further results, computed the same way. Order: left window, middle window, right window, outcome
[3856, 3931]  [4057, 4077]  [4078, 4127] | -4.6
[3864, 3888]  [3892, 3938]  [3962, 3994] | -1.1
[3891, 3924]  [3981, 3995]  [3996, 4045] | 0.3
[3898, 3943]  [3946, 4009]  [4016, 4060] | 6.2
